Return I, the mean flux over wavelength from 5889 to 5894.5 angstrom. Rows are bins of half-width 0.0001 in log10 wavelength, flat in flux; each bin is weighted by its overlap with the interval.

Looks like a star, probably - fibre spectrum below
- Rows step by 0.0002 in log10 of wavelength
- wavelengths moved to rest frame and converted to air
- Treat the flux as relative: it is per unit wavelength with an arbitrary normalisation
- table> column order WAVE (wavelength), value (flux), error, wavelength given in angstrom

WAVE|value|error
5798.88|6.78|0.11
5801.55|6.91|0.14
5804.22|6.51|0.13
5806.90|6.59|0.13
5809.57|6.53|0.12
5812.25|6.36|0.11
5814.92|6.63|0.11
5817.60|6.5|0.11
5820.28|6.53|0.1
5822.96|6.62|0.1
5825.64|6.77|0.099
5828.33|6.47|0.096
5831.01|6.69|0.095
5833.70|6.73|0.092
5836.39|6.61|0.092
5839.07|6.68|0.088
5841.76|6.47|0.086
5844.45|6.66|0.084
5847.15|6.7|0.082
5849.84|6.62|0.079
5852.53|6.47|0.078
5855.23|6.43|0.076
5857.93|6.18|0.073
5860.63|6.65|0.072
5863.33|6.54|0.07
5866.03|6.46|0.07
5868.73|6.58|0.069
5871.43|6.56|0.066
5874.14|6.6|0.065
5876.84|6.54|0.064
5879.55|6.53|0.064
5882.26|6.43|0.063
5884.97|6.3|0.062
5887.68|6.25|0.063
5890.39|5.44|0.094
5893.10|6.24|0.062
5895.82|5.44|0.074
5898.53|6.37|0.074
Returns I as 5.84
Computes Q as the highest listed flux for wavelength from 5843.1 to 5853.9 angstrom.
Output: 6.7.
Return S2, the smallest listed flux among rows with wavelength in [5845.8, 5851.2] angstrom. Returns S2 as 6.62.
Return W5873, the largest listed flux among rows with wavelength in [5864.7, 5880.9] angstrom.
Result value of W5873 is 6.6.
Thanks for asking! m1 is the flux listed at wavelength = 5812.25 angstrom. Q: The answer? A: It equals 6.36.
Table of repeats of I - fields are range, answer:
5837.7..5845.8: 6.61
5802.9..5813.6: 6.5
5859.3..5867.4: 6.55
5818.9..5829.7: 6.6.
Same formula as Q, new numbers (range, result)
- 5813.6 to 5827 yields 6.77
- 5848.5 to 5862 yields 6.65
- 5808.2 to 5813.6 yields 6.53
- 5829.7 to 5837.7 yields 6.73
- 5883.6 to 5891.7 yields 6.3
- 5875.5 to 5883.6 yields 6.54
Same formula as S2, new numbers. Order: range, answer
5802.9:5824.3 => 6.36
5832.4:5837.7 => 6.61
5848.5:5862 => 6.18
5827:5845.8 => 6.47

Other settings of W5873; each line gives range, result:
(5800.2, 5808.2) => 6.91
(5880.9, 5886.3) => 6.43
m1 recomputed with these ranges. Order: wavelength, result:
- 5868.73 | 6.58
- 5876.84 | 6.54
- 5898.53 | 6.37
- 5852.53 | 6.47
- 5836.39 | 6.61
